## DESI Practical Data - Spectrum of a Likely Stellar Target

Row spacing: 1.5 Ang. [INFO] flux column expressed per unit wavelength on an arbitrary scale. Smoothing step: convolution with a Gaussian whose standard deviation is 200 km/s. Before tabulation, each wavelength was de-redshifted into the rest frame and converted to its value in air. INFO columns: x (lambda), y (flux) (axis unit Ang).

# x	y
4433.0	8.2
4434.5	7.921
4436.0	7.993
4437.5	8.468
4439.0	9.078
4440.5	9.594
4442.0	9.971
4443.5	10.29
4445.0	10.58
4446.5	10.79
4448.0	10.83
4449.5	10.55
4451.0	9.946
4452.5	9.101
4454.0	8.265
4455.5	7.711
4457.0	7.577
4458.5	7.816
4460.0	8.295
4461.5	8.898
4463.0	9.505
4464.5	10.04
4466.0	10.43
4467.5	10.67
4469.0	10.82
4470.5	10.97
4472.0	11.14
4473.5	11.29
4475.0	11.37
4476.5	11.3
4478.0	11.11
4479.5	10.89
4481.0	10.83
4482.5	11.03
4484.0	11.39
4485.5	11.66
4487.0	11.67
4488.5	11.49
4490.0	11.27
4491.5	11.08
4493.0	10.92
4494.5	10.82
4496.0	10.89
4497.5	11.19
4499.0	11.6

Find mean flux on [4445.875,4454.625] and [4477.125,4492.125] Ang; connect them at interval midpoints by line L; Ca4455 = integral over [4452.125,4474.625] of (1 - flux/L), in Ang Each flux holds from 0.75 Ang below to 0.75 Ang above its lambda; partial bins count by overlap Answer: 2.0 Ang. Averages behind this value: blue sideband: 9.92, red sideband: 11.2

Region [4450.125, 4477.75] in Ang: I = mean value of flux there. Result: 9.76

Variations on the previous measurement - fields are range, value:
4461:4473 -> 10.4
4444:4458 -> 9.47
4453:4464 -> 8.35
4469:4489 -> 11.2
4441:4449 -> 10.5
